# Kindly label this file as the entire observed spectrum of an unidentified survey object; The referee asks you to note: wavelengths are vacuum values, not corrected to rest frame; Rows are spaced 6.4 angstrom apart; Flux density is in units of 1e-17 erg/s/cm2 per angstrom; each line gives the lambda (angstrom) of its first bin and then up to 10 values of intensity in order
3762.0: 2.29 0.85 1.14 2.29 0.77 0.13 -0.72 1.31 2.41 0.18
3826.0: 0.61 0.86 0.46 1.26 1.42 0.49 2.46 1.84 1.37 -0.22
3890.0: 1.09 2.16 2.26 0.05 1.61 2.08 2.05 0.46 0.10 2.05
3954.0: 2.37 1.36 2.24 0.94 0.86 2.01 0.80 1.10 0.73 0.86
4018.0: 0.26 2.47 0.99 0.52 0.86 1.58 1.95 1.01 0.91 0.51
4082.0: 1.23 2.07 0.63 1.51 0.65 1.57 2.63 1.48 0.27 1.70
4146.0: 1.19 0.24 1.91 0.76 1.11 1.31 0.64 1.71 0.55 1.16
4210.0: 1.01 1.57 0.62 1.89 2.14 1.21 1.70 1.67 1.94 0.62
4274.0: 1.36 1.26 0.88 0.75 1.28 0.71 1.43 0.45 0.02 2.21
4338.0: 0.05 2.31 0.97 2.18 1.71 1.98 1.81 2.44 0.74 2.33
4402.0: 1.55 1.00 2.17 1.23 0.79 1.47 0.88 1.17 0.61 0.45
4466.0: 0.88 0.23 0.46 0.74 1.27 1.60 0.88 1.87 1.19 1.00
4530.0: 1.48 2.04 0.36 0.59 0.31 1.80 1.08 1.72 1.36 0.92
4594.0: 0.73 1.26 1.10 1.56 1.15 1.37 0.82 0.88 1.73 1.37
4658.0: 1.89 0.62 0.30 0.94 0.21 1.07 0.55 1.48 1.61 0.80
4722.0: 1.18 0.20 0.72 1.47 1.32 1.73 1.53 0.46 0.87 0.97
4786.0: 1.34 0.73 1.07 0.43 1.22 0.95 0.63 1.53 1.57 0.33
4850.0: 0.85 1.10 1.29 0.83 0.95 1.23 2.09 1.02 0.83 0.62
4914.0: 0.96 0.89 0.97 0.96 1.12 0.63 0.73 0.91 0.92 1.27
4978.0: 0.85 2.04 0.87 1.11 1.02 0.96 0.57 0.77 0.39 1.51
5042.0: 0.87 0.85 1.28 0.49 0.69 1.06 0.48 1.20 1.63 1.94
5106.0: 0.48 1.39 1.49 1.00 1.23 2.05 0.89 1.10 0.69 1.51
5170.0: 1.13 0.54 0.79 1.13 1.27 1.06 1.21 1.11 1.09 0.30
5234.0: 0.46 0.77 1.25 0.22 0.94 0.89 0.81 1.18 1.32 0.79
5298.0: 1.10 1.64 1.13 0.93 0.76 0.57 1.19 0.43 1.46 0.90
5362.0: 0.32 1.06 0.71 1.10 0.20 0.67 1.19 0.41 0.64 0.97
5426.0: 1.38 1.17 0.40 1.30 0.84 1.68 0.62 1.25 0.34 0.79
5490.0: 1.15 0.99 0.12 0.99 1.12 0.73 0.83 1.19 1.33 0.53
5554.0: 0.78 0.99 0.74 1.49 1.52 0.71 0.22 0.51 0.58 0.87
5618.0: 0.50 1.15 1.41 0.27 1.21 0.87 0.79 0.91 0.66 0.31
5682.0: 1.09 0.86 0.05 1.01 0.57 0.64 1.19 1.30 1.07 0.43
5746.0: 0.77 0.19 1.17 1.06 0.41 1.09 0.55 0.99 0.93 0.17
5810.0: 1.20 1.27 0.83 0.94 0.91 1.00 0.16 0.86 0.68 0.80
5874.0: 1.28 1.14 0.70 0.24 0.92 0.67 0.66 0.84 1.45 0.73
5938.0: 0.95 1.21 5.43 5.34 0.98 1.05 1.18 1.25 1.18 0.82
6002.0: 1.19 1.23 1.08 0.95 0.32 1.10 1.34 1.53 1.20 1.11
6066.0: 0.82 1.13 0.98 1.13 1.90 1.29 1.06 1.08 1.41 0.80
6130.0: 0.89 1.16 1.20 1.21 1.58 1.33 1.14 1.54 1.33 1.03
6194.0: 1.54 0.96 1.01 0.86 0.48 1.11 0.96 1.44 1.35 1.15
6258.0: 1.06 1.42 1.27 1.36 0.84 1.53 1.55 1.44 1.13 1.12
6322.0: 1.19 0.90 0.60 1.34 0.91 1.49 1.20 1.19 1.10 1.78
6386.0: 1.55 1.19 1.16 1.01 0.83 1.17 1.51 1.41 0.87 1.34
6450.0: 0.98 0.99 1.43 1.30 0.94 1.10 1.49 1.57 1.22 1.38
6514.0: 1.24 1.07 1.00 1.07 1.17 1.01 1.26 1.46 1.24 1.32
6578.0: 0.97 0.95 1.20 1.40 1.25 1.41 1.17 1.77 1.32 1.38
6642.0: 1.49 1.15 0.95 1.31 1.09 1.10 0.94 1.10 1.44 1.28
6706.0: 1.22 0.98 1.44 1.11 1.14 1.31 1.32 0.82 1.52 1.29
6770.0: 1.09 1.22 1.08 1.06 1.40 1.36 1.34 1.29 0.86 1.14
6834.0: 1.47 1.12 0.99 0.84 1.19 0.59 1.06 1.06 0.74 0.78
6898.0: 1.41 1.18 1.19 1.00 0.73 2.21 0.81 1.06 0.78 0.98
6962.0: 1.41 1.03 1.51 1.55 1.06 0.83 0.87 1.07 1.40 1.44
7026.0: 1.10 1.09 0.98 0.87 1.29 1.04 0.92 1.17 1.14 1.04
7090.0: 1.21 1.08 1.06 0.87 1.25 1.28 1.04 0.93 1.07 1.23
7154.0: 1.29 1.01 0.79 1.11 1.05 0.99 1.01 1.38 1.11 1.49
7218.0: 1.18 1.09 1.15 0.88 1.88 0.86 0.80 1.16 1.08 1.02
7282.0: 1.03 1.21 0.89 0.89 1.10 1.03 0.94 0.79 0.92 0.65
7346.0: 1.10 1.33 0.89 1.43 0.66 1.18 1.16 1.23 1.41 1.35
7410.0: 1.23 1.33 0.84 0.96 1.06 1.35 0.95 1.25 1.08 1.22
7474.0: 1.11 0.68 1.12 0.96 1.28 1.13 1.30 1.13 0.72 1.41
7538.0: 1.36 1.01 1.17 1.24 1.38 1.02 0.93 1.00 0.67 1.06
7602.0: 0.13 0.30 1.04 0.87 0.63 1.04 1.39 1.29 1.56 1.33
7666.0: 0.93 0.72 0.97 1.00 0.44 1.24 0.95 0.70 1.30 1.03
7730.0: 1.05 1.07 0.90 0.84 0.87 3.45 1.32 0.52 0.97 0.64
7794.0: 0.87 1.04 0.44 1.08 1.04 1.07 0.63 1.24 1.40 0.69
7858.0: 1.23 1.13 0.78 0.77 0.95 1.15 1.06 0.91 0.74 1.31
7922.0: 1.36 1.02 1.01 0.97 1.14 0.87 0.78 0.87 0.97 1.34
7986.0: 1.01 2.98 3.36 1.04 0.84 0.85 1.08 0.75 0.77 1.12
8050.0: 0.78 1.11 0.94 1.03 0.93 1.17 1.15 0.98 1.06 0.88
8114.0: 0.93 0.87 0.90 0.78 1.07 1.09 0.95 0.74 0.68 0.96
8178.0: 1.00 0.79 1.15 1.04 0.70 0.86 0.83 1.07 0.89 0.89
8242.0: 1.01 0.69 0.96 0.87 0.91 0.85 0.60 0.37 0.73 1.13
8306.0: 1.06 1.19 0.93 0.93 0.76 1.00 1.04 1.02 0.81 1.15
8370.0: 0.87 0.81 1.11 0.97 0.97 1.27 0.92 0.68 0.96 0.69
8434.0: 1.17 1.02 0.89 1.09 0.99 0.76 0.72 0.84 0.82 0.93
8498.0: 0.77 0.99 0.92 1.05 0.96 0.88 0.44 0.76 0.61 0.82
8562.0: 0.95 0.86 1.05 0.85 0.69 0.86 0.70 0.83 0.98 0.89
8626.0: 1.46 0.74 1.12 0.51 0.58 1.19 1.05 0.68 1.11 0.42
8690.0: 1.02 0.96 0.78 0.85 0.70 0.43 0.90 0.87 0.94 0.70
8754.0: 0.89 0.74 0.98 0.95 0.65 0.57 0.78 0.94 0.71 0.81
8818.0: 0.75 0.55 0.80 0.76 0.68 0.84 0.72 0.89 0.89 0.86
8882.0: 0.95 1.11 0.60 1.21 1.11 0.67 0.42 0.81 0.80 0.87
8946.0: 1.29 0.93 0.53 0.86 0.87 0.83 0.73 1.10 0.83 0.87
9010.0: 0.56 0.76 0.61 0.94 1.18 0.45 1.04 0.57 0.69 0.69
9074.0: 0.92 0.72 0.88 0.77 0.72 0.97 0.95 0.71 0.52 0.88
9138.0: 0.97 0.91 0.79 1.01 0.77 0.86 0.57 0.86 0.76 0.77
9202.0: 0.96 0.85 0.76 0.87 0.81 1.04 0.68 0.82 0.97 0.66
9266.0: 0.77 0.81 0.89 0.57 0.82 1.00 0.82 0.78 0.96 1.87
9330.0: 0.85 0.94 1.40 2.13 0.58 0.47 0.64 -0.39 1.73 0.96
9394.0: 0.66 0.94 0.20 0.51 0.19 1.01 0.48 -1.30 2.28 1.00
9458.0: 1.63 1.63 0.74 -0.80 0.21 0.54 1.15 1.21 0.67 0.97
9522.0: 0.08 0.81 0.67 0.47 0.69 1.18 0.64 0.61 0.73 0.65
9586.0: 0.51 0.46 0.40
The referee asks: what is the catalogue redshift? 0.597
